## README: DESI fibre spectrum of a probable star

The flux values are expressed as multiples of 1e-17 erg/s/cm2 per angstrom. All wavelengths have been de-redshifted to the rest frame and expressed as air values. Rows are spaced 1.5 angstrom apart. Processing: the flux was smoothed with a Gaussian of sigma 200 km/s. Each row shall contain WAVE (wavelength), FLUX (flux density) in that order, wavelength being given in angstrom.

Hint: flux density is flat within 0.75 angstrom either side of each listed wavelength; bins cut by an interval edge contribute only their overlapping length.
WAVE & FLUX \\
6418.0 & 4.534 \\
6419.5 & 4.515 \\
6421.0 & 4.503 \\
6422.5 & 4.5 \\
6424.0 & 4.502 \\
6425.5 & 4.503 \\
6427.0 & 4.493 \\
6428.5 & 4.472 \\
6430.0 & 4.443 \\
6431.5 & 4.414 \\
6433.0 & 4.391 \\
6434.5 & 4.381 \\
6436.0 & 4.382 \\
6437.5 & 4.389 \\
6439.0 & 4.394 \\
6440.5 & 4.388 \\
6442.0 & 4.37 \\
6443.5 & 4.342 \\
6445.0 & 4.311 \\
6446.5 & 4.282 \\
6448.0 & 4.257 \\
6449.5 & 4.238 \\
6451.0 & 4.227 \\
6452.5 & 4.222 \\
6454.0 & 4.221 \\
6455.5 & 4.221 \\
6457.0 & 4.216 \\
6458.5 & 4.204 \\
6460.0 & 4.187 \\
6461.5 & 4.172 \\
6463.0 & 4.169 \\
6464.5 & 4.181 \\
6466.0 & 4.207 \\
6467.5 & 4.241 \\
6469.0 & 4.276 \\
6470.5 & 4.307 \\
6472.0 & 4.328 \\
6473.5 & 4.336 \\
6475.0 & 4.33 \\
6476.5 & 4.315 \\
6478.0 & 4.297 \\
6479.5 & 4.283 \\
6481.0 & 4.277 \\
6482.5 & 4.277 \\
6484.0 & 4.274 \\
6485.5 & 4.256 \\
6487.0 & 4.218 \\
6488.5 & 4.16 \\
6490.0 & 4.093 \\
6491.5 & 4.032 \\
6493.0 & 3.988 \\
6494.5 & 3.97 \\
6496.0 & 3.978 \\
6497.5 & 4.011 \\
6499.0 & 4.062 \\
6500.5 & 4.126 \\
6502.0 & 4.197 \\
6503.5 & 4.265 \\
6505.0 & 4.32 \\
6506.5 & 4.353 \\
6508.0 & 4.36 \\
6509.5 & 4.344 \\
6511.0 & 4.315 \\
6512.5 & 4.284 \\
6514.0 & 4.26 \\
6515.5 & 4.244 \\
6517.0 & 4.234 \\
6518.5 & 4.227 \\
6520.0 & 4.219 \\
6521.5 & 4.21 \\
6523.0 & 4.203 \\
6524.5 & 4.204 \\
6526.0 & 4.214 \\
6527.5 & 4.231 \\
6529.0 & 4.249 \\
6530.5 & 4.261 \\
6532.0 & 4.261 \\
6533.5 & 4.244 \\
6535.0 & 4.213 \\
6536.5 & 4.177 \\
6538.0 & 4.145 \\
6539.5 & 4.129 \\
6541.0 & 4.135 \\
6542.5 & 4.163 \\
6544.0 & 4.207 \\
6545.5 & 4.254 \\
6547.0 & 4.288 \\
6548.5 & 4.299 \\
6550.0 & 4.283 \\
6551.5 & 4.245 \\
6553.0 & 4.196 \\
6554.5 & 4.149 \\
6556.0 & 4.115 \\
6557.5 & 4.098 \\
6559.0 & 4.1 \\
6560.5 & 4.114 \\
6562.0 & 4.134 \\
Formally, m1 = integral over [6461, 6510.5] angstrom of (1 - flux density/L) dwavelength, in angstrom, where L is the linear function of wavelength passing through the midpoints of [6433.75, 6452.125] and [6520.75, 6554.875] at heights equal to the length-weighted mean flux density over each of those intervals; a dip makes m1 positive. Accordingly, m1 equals 0.7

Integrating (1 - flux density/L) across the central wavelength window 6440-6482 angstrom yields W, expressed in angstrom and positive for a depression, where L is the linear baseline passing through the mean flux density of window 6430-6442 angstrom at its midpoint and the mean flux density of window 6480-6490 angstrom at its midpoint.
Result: 0.5 angstrom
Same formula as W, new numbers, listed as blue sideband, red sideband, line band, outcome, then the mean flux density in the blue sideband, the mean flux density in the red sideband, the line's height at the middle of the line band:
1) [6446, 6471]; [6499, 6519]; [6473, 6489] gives -0.1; 4.22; 4.26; 4.24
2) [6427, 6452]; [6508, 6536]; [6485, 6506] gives 0.8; 4.36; 4.25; 4.28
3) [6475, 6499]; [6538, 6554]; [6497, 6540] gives -0.4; 4.16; 4.22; 4.19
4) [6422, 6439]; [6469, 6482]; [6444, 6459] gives 0.5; 4.44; 4.31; 4.38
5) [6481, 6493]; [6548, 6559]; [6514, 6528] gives -0.1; 4.18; 4.19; 4.18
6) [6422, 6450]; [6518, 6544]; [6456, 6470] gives 0.4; 4.39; 4.2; 4.34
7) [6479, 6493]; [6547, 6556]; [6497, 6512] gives -0.1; 4.19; 4.23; 4.2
